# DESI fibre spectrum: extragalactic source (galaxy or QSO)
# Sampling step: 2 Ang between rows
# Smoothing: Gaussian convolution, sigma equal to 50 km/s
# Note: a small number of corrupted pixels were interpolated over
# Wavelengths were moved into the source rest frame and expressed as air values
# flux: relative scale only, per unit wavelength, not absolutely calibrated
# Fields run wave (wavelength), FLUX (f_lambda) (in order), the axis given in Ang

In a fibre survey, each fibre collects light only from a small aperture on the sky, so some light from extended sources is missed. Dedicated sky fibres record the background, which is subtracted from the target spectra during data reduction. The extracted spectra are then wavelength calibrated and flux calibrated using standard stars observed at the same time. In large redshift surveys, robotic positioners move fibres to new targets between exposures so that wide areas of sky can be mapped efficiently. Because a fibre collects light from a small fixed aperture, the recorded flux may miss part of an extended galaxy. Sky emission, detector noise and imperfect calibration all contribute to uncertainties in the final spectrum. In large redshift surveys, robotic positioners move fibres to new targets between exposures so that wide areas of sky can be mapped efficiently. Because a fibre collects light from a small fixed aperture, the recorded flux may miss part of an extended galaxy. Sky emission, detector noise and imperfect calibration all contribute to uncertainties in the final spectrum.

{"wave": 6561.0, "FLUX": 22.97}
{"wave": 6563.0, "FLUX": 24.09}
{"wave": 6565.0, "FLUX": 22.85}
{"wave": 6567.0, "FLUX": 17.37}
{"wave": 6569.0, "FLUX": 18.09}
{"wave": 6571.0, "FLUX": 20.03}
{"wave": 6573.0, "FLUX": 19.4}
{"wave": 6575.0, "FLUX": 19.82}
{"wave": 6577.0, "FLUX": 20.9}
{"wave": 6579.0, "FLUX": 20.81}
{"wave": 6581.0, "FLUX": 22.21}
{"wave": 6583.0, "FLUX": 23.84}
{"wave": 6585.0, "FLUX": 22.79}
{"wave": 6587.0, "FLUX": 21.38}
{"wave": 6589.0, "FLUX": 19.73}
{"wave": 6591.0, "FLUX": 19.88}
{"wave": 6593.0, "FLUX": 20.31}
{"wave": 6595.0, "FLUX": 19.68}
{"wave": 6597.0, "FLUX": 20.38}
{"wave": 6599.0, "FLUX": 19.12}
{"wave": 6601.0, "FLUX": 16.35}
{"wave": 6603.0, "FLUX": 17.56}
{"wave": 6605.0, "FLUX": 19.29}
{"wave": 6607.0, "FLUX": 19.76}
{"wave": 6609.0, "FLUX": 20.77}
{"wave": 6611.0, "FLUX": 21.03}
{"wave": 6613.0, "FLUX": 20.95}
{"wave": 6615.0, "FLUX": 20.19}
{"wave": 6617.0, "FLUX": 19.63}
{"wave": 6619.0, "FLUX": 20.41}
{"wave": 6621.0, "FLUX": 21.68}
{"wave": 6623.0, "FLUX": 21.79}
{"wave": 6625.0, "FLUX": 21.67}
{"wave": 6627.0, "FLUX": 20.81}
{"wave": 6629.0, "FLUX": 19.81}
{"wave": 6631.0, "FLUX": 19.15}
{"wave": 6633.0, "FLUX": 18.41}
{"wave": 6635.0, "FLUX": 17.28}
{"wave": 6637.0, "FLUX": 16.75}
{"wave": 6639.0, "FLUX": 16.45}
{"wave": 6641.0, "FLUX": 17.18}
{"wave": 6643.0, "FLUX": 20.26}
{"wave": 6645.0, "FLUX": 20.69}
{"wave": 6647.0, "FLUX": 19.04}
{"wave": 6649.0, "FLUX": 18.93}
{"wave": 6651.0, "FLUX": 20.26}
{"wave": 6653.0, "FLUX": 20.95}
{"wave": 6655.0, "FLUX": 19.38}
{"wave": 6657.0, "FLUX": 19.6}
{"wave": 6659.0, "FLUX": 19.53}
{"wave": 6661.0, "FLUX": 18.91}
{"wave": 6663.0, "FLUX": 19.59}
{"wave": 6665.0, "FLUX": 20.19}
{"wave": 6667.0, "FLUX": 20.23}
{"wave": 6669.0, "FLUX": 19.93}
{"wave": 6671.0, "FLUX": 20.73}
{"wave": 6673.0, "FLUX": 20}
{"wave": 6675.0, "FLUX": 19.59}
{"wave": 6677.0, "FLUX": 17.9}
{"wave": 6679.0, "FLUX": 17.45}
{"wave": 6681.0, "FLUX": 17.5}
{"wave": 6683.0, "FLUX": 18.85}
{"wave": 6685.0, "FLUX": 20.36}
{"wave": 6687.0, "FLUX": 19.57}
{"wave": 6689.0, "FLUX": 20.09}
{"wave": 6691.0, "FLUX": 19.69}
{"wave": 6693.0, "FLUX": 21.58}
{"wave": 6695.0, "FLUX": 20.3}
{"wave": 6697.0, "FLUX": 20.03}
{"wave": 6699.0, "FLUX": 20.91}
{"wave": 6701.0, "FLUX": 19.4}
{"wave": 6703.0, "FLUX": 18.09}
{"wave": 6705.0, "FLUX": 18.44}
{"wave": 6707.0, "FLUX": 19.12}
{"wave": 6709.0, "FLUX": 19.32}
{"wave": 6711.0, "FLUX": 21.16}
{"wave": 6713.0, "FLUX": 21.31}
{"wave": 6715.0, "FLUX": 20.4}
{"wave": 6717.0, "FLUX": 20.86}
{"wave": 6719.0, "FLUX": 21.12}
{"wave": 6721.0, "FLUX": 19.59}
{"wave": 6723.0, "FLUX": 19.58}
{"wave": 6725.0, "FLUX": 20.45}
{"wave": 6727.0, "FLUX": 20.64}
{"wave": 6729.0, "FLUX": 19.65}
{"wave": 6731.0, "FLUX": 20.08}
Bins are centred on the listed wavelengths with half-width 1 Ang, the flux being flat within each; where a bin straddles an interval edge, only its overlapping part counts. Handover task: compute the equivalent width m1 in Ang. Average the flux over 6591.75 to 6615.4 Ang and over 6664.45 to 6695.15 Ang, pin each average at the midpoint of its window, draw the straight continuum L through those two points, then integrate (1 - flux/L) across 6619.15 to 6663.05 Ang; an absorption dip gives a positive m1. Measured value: 0.3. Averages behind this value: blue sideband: 19.6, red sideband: 19.6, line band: 19.5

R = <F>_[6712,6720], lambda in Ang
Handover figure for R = 20.9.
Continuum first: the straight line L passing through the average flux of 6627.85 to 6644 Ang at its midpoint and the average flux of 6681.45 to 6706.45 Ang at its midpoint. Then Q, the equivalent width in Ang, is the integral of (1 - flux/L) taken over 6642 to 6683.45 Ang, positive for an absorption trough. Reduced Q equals -1.4 Ang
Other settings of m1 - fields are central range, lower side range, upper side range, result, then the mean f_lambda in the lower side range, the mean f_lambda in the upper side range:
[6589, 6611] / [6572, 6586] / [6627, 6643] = 0.85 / 21.4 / 18.2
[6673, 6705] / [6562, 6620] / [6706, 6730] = 1.37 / 20.3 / 20.3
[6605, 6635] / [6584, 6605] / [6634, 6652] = -1.89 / 19.7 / 18.5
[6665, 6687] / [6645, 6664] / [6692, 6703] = 0.68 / 19.6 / 20.2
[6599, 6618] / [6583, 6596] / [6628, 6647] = 0.41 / 20.9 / 18.5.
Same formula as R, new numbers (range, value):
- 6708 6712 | 20.2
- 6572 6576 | 19.6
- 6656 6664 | 19.4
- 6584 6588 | 22.1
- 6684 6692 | 19.9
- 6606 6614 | 20.6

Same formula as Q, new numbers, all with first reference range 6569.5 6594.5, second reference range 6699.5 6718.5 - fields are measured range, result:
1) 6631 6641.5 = 1.55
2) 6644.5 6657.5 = 0.32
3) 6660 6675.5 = 0.21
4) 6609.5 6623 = -0.11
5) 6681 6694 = 0.12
